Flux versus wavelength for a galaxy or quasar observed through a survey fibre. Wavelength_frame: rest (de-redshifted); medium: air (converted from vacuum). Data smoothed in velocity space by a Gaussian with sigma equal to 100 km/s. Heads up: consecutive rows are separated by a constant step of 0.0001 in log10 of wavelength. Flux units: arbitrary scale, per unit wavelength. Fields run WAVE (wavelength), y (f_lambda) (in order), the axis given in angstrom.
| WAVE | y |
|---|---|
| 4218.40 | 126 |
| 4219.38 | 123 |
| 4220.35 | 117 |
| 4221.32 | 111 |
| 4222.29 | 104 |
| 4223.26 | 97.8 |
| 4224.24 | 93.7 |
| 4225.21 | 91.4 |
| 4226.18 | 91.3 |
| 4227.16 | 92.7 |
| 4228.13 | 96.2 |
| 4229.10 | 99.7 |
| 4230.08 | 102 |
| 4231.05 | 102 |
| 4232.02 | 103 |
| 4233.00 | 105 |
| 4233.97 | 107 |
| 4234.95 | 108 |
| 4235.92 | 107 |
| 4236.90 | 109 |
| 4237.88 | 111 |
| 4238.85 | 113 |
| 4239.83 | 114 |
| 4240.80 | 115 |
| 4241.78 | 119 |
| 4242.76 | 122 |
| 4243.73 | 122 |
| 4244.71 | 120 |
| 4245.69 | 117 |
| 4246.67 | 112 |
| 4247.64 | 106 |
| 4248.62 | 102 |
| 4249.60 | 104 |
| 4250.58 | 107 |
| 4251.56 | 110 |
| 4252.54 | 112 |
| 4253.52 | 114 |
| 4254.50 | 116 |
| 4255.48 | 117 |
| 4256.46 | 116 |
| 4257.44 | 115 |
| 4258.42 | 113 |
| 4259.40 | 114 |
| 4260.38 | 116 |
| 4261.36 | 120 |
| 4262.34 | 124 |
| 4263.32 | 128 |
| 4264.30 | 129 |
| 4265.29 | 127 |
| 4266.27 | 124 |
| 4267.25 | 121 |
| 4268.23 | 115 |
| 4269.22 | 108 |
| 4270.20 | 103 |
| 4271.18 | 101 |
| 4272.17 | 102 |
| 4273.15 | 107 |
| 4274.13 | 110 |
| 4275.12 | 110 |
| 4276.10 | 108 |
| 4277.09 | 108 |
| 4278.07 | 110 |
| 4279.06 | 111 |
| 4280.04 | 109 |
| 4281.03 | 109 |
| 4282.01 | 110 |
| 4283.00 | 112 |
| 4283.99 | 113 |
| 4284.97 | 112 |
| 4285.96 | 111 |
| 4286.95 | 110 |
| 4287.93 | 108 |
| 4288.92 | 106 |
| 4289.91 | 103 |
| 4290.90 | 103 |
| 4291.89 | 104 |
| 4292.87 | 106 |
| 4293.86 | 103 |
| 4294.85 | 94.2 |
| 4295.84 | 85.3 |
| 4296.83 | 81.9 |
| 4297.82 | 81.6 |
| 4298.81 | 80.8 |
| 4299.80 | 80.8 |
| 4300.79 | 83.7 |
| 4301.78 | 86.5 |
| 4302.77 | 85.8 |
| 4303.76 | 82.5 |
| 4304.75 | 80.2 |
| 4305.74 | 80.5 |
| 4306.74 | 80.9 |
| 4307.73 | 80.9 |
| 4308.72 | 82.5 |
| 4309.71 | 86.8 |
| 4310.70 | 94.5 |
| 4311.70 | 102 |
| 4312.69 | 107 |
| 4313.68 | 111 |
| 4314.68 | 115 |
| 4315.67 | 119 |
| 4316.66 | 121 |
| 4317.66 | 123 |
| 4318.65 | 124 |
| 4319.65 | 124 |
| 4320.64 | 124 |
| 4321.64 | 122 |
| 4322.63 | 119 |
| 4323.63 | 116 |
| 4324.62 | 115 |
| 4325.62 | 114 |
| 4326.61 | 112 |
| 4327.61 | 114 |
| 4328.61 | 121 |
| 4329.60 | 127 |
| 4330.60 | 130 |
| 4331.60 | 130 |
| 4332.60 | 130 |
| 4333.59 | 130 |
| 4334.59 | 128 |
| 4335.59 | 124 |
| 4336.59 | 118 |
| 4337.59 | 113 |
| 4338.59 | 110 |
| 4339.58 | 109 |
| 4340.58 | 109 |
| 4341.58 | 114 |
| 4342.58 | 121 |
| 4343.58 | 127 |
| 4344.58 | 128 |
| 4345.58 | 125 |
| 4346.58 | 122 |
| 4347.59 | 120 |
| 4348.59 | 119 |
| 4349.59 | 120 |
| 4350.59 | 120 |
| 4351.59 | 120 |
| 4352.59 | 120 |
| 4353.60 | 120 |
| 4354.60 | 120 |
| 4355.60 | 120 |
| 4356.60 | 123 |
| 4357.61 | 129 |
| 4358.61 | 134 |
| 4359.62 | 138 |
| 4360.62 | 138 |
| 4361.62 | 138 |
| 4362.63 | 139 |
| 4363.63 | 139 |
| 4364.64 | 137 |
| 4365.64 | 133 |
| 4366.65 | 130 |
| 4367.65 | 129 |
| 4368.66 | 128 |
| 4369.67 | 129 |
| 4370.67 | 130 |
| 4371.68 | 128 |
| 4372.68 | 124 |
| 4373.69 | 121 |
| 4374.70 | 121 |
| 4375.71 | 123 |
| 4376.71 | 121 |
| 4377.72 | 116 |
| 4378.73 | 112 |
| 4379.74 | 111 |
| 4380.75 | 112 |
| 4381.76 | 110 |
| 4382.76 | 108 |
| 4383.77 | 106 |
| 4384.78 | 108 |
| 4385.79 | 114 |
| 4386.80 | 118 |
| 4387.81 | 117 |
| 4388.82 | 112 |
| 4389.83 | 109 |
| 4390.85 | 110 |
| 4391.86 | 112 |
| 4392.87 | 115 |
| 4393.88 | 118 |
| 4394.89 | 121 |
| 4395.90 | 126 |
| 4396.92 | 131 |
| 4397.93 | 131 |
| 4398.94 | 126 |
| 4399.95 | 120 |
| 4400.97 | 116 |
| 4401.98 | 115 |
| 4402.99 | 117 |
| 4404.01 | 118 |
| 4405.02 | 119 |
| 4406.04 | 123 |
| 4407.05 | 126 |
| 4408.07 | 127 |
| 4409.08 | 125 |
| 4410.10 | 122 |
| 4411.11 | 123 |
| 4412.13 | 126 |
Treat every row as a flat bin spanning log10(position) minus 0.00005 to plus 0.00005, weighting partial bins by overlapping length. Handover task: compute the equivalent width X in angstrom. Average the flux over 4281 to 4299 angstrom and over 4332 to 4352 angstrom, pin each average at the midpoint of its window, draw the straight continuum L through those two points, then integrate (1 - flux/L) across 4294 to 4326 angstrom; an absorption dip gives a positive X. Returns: 2.88 angstrom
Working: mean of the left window 102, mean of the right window 120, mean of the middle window 99.5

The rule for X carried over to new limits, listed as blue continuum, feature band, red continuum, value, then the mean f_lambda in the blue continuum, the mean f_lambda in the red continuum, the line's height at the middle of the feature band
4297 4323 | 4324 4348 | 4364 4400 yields -3.14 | 98.9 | 120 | 107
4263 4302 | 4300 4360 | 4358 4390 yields 0.64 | 105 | 123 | 115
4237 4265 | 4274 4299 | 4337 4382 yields 2.94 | 115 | 123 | 118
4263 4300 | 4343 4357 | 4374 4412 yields -1.01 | 107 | 118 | 114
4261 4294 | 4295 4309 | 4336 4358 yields 3.86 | 111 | 119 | 114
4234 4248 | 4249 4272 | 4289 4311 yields -2.12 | 114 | 88.8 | 106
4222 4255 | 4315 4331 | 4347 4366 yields 0.22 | 107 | 128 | 122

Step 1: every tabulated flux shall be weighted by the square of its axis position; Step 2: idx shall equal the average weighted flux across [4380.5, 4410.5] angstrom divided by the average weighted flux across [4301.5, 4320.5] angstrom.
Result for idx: 1.2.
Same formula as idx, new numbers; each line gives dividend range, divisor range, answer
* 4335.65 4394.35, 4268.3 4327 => 1.21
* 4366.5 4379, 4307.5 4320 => 1.19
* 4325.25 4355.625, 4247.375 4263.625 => 1.10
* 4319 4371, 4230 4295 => 1.16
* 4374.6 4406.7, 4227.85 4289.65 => 1.11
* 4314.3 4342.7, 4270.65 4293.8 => 1.14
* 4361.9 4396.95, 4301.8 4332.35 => 1.15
